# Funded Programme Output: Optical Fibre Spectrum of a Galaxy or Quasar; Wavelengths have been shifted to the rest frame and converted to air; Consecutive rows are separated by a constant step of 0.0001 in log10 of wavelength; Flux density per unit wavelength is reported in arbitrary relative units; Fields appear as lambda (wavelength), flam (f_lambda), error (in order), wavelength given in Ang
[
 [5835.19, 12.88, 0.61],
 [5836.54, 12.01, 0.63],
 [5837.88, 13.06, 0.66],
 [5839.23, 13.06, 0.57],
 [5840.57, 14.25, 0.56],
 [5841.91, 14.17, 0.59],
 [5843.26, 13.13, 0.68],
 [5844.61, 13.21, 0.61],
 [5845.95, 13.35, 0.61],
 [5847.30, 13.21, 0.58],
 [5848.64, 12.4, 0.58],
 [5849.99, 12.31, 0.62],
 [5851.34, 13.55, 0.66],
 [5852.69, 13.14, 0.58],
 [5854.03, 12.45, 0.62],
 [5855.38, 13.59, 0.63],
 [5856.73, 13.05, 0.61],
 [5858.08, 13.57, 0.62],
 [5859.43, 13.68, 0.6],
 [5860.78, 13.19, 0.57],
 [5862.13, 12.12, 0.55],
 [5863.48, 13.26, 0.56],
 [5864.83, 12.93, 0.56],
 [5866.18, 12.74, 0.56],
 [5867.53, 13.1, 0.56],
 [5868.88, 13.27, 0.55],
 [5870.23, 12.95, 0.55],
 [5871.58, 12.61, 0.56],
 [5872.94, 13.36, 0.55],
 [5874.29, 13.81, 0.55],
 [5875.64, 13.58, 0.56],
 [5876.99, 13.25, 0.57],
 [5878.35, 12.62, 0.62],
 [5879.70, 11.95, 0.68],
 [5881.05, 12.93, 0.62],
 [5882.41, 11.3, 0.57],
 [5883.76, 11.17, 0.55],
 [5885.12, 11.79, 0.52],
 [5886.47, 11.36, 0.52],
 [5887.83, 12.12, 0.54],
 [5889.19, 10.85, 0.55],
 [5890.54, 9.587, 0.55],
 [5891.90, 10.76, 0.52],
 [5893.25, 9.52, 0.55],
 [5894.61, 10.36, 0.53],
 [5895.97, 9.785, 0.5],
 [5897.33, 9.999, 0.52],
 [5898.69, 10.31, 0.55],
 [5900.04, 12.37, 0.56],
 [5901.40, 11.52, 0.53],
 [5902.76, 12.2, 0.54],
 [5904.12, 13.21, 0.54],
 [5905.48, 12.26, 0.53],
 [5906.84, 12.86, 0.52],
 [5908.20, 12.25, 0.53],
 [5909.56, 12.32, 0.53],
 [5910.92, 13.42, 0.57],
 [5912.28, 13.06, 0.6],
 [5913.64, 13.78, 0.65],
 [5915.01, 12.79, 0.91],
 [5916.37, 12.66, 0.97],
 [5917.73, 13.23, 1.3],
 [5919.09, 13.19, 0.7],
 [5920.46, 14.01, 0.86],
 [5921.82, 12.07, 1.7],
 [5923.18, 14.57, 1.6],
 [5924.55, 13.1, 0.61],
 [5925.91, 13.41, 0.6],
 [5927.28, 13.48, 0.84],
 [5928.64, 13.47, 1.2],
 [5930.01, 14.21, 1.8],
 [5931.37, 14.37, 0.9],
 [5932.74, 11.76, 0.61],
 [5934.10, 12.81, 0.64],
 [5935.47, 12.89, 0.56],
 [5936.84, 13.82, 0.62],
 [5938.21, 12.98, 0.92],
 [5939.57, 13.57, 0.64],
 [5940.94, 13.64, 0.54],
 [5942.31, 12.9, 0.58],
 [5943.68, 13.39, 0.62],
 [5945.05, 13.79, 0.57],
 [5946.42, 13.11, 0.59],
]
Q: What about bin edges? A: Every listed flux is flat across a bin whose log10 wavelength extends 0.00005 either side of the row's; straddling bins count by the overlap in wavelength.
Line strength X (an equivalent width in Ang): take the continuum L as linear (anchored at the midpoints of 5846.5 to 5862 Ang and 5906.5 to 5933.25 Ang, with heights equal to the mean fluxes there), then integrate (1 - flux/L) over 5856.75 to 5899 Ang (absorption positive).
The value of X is 3.3 Ang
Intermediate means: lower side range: 13.1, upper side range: 13.2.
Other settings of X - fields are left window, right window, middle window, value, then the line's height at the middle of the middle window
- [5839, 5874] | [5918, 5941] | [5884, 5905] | 3.5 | 13.3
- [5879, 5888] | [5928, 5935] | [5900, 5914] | -0.1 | 12.5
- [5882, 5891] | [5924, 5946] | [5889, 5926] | 0.1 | 12.1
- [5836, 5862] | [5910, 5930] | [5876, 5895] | 2.6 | 13.2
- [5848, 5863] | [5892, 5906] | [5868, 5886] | -0.8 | 12.1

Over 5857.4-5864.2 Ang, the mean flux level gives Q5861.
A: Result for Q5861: 13.2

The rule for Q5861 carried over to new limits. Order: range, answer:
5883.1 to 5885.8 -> 11.5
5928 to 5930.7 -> 13.9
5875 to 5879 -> 13.1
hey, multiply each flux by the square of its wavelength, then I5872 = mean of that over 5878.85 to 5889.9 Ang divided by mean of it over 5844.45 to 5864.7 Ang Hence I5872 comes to 0.9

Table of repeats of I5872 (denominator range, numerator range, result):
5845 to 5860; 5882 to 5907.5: 0.87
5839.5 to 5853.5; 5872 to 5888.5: 0.95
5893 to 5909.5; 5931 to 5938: 1.15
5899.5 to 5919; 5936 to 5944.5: 1.06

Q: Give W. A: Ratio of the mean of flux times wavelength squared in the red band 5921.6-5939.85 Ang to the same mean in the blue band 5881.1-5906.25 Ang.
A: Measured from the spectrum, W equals 1.21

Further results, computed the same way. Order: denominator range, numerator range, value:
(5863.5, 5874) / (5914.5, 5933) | 1.04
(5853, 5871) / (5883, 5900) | 0.83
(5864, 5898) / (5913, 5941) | 1.14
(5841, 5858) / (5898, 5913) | 0.96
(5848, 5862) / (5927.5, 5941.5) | 1.05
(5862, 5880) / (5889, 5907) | 0.86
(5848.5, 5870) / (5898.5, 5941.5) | 1.02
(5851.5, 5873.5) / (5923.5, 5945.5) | 1.05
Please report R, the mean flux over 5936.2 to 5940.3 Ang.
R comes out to 13.5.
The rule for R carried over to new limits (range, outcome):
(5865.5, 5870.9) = 13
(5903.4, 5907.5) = 12.8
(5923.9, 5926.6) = 13.3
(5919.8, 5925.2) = 13.4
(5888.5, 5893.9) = 10.2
